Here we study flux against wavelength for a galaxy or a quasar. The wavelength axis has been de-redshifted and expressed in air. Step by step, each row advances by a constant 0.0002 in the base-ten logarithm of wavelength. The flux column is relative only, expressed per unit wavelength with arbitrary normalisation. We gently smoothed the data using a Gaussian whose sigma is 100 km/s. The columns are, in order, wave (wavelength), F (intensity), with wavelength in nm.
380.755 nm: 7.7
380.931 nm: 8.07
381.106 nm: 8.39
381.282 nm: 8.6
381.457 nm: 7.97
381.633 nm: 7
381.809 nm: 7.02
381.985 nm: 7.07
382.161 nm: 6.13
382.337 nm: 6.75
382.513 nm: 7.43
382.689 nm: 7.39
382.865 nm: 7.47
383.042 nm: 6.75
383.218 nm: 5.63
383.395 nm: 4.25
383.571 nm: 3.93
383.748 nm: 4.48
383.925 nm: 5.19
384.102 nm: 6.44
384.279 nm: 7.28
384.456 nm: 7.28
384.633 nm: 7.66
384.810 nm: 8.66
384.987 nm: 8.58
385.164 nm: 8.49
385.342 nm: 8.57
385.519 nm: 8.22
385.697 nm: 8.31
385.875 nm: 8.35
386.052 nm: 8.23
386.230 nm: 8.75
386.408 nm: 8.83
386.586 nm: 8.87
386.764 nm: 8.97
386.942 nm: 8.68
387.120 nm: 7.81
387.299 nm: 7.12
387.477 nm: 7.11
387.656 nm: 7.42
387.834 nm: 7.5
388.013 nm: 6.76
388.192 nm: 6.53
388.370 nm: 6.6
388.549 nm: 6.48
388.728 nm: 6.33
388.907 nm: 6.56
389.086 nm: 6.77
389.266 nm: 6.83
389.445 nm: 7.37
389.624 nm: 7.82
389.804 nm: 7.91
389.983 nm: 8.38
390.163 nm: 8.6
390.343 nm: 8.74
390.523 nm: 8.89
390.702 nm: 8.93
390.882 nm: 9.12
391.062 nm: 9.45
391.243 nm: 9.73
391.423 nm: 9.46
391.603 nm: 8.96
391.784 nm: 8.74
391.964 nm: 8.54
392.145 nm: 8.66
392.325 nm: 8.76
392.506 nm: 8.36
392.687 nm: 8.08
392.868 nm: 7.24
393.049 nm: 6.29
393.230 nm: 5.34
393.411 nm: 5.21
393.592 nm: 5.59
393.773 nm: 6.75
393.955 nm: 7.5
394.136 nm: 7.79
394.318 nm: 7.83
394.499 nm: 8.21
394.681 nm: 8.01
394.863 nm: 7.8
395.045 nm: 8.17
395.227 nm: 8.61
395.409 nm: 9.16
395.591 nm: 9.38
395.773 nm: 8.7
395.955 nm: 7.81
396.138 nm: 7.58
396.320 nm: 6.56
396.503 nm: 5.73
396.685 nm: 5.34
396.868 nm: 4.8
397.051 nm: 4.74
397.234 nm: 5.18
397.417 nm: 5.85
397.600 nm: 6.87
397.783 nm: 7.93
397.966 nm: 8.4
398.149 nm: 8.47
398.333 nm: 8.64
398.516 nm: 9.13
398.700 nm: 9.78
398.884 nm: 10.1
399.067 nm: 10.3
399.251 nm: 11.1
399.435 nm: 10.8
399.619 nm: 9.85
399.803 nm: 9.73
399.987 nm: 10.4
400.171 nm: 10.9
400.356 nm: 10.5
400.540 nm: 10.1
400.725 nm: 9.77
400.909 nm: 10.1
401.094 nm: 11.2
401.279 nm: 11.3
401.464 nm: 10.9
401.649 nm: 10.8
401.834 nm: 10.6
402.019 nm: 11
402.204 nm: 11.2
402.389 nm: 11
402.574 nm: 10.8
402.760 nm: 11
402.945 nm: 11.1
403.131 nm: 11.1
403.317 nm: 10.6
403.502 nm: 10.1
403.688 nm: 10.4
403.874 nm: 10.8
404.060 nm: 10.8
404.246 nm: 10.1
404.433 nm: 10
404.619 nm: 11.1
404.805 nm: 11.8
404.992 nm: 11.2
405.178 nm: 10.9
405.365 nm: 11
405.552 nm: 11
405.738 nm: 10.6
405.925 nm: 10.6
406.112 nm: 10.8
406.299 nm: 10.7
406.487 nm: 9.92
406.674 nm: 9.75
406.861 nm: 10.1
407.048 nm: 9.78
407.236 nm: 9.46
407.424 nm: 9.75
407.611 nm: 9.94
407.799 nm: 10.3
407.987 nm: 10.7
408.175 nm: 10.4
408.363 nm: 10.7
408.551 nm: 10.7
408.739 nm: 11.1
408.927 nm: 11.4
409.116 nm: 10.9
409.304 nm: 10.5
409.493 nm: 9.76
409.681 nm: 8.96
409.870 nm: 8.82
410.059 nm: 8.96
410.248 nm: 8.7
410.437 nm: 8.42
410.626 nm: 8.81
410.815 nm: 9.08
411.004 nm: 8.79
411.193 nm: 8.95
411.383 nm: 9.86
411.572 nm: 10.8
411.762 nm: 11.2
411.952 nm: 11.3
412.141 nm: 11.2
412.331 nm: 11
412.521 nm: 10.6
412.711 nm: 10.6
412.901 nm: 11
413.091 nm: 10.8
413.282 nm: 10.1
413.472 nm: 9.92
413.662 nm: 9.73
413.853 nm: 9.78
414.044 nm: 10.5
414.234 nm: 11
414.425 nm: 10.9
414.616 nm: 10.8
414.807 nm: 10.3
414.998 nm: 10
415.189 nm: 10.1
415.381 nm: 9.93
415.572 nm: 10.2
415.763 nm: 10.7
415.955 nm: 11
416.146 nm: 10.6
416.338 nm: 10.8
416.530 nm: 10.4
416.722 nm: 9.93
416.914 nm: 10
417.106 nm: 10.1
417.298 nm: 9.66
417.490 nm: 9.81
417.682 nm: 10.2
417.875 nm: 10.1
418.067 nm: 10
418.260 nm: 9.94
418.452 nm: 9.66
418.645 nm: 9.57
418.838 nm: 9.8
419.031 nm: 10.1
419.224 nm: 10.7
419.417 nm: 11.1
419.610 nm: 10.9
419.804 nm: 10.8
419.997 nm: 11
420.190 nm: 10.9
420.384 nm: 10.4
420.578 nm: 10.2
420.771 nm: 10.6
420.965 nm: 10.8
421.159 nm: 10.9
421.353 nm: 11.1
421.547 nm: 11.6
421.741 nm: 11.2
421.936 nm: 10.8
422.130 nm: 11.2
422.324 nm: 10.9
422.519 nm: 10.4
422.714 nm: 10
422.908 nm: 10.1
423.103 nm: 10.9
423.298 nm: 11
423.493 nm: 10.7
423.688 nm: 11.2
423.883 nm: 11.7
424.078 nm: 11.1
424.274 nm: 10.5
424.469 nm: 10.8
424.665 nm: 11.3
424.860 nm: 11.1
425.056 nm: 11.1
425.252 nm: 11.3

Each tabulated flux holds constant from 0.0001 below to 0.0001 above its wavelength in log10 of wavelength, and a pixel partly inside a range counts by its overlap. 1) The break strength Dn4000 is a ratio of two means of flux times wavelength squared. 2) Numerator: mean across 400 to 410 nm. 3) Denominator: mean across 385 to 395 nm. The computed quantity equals 1.44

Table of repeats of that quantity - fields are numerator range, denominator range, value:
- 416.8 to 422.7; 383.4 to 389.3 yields 1.68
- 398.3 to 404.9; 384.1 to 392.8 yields 1.40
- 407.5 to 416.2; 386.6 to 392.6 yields 1.42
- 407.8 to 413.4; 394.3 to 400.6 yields 1.29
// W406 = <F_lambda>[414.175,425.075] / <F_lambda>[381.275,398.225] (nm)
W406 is 1.4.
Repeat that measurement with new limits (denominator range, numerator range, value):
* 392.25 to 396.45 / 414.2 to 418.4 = 1.36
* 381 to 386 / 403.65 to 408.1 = 1.47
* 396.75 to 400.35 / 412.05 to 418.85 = 1.20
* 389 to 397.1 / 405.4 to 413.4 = 1.31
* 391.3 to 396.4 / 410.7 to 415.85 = 1.32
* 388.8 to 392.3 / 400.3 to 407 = 1.27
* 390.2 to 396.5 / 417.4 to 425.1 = 1.33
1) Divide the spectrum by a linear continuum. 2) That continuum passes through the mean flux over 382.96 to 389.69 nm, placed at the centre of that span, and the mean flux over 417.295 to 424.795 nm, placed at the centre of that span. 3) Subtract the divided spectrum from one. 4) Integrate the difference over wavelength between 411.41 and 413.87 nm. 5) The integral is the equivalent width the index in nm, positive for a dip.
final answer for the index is -0.21 nm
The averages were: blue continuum 7.25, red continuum 10.6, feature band 10.6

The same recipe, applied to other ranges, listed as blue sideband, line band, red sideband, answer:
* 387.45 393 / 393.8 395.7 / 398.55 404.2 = 0.17 nm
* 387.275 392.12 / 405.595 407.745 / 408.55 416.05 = -0.12 nm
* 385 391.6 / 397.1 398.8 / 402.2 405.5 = 0.35 nm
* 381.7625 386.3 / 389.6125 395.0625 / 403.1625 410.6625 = 0.13 nm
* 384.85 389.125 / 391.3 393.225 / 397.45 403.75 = 0.10 nm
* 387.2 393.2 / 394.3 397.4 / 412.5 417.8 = 0.44 nm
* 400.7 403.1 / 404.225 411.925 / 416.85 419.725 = 0.31 nm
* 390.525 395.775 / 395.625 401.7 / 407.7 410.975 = -0.03 nm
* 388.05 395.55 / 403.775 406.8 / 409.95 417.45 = -0.47 nm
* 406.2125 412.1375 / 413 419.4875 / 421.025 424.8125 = 0.13 nm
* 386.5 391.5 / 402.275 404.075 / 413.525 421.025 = -0.33 nm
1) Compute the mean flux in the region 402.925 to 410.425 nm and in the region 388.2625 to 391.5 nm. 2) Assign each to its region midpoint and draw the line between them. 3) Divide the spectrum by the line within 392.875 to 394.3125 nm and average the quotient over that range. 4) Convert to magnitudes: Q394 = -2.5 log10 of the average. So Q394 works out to 0.29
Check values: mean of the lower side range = 7.99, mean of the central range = 6.49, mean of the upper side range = 10.4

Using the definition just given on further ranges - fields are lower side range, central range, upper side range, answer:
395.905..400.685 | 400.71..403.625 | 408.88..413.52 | -0.217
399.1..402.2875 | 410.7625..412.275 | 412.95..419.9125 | 0.019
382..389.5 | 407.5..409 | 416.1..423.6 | -0.138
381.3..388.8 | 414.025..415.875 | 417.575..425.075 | -0.040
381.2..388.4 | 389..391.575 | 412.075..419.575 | -0.077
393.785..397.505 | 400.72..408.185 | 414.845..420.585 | -0.249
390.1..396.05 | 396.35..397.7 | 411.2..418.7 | 0.464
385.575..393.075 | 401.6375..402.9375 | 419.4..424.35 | -0.194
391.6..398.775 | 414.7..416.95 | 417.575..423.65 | -0.037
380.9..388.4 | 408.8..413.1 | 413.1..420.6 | -0.027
